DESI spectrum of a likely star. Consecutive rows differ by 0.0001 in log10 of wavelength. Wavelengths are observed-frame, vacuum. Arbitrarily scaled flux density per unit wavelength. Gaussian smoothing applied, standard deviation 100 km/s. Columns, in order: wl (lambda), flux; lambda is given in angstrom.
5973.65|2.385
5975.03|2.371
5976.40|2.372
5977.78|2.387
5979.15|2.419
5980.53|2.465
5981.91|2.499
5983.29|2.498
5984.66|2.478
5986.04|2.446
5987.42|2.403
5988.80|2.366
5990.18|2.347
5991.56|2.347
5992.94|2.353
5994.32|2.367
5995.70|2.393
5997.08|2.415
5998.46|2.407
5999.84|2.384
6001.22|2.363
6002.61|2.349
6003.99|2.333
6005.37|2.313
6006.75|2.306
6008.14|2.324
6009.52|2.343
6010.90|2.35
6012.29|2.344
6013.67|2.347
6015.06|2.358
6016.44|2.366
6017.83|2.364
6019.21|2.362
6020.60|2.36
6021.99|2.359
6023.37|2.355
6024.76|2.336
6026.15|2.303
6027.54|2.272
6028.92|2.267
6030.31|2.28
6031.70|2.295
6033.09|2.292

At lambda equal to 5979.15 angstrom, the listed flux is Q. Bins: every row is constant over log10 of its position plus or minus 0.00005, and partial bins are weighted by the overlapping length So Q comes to 2.419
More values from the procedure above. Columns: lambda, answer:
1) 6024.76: 2.336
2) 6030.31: 2.28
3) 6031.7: 2.295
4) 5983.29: 2.498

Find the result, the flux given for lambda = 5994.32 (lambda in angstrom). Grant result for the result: 2.367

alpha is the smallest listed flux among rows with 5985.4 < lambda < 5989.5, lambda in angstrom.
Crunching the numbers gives 2.366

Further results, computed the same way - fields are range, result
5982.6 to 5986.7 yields 2.446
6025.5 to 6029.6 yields 2.267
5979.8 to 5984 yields 2.465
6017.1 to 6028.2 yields 2.272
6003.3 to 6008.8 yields 2.306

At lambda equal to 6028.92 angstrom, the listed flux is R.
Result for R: 2.267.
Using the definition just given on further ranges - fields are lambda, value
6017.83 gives 2.364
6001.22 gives 2.363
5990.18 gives 2.347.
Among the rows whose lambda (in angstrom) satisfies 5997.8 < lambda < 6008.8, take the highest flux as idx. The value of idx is 2.407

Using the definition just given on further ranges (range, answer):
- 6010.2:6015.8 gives 2.358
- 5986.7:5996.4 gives 2.403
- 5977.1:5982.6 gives 2.499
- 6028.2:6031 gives 2.28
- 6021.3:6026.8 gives 2.359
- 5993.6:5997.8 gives 2.415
